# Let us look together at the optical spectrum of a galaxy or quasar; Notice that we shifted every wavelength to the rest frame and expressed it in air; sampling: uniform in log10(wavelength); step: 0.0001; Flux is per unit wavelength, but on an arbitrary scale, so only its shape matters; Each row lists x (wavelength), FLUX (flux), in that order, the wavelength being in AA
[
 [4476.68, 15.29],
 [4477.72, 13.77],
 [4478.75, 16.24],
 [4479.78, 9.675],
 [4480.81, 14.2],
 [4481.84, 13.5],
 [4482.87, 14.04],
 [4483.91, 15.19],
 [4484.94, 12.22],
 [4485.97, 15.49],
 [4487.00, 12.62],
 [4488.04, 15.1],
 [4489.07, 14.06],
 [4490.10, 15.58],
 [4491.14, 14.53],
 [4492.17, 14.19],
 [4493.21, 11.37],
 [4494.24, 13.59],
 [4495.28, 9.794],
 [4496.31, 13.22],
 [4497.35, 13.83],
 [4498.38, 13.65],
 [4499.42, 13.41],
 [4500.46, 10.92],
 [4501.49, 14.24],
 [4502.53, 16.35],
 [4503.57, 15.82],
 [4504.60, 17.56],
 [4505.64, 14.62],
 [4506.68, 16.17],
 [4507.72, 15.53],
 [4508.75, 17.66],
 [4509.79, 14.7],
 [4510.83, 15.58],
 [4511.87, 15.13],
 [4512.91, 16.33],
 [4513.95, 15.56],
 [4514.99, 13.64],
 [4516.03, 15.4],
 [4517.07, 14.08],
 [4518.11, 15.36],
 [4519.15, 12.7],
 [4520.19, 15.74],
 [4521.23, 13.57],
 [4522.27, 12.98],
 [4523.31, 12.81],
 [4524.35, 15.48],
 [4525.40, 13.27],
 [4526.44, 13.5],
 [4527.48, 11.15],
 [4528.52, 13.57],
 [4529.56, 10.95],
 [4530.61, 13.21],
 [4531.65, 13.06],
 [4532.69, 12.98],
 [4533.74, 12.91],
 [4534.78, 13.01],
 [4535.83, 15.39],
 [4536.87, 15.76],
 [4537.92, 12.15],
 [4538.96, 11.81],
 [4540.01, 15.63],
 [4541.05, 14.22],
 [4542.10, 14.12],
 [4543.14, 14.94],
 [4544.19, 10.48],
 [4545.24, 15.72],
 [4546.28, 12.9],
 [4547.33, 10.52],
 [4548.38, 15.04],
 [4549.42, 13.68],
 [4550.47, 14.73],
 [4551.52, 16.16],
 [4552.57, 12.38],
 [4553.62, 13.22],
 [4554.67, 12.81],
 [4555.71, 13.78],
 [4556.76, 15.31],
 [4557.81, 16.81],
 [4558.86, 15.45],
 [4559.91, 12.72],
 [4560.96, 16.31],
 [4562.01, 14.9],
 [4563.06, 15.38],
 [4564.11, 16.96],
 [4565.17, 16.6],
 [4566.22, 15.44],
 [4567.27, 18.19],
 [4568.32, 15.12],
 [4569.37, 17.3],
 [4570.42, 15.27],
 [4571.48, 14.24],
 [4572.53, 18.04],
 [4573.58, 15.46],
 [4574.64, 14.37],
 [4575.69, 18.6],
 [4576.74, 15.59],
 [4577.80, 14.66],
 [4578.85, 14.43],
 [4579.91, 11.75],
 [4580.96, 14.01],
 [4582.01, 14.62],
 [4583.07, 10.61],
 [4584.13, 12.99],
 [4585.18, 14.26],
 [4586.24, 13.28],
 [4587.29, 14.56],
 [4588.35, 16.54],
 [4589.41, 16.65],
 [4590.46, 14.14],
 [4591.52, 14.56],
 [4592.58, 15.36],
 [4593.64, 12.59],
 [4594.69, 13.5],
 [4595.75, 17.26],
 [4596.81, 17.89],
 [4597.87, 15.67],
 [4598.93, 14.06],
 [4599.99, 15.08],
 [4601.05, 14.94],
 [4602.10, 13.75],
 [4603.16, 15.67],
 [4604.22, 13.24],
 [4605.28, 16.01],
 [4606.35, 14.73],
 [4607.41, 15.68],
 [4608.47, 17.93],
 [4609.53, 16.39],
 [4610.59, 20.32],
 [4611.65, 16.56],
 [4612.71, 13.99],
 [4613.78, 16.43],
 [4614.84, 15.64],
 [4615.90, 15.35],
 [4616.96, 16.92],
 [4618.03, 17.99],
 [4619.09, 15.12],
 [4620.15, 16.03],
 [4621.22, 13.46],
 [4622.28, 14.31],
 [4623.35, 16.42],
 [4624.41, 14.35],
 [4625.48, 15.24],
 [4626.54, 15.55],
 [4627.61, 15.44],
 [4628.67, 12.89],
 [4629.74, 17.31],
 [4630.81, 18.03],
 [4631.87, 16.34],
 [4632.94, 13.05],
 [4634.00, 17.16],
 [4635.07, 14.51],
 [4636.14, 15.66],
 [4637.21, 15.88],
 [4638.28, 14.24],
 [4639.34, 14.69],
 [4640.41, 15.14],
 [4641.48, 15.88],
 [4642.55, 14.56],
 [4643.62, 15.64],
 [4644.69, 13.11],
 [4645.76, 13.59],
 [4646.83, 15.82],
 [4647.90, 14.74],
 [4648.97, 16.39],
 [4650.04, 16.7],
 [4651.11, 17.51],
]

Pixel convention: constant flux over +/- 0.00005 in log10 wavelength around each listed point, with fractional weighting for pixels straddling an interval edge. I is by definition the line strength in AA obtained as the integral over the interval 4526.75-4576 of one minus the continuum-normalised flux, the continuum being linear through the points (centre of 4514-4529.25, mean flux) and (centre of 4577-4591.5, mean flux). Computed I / -1.7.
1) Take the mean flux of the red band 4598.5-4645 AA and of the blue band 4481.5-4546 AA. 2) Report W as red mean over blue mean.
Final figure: 1.10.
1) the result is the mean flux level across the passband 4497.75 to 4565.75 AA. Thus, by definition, 14.3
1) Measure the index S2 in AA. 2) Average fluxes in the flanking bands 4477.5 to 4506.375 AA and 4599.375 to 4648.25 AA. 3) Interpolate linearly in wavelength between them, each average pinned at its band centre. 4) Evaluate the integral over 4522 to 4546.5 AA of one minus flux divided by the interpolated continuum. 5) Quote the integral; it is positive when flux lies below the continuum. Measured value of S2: 1.7 AA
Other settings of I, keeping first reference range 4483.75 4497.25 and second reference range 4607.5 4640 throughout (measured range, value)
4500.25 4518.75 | -1.9 AA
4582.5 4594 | 0.8 AA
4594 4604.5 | 0.2 AA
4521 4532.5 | 0.9 AA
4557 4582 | -1.1 AA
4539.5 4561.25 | 0.7 AA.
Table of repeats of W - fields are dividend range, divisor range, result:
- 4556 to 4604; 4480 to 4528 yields 1.06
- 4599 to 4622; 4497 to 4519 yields 1.05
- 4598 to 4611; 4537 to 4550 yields 1.16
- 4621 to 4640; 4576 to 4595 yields 1.08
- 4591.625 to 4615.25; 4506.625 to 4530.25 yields 1.08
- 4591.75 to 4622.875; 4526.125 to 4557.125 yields 1.15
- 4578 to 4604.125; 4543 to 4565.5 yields 1.01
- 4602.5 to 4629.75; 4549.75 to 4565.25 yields 1.06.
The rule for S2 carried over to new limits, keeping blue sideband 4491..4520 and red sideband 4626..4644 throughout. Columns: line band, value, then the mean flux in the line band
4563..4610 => -0.4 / 15.2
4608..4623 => -0.9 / 16.2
